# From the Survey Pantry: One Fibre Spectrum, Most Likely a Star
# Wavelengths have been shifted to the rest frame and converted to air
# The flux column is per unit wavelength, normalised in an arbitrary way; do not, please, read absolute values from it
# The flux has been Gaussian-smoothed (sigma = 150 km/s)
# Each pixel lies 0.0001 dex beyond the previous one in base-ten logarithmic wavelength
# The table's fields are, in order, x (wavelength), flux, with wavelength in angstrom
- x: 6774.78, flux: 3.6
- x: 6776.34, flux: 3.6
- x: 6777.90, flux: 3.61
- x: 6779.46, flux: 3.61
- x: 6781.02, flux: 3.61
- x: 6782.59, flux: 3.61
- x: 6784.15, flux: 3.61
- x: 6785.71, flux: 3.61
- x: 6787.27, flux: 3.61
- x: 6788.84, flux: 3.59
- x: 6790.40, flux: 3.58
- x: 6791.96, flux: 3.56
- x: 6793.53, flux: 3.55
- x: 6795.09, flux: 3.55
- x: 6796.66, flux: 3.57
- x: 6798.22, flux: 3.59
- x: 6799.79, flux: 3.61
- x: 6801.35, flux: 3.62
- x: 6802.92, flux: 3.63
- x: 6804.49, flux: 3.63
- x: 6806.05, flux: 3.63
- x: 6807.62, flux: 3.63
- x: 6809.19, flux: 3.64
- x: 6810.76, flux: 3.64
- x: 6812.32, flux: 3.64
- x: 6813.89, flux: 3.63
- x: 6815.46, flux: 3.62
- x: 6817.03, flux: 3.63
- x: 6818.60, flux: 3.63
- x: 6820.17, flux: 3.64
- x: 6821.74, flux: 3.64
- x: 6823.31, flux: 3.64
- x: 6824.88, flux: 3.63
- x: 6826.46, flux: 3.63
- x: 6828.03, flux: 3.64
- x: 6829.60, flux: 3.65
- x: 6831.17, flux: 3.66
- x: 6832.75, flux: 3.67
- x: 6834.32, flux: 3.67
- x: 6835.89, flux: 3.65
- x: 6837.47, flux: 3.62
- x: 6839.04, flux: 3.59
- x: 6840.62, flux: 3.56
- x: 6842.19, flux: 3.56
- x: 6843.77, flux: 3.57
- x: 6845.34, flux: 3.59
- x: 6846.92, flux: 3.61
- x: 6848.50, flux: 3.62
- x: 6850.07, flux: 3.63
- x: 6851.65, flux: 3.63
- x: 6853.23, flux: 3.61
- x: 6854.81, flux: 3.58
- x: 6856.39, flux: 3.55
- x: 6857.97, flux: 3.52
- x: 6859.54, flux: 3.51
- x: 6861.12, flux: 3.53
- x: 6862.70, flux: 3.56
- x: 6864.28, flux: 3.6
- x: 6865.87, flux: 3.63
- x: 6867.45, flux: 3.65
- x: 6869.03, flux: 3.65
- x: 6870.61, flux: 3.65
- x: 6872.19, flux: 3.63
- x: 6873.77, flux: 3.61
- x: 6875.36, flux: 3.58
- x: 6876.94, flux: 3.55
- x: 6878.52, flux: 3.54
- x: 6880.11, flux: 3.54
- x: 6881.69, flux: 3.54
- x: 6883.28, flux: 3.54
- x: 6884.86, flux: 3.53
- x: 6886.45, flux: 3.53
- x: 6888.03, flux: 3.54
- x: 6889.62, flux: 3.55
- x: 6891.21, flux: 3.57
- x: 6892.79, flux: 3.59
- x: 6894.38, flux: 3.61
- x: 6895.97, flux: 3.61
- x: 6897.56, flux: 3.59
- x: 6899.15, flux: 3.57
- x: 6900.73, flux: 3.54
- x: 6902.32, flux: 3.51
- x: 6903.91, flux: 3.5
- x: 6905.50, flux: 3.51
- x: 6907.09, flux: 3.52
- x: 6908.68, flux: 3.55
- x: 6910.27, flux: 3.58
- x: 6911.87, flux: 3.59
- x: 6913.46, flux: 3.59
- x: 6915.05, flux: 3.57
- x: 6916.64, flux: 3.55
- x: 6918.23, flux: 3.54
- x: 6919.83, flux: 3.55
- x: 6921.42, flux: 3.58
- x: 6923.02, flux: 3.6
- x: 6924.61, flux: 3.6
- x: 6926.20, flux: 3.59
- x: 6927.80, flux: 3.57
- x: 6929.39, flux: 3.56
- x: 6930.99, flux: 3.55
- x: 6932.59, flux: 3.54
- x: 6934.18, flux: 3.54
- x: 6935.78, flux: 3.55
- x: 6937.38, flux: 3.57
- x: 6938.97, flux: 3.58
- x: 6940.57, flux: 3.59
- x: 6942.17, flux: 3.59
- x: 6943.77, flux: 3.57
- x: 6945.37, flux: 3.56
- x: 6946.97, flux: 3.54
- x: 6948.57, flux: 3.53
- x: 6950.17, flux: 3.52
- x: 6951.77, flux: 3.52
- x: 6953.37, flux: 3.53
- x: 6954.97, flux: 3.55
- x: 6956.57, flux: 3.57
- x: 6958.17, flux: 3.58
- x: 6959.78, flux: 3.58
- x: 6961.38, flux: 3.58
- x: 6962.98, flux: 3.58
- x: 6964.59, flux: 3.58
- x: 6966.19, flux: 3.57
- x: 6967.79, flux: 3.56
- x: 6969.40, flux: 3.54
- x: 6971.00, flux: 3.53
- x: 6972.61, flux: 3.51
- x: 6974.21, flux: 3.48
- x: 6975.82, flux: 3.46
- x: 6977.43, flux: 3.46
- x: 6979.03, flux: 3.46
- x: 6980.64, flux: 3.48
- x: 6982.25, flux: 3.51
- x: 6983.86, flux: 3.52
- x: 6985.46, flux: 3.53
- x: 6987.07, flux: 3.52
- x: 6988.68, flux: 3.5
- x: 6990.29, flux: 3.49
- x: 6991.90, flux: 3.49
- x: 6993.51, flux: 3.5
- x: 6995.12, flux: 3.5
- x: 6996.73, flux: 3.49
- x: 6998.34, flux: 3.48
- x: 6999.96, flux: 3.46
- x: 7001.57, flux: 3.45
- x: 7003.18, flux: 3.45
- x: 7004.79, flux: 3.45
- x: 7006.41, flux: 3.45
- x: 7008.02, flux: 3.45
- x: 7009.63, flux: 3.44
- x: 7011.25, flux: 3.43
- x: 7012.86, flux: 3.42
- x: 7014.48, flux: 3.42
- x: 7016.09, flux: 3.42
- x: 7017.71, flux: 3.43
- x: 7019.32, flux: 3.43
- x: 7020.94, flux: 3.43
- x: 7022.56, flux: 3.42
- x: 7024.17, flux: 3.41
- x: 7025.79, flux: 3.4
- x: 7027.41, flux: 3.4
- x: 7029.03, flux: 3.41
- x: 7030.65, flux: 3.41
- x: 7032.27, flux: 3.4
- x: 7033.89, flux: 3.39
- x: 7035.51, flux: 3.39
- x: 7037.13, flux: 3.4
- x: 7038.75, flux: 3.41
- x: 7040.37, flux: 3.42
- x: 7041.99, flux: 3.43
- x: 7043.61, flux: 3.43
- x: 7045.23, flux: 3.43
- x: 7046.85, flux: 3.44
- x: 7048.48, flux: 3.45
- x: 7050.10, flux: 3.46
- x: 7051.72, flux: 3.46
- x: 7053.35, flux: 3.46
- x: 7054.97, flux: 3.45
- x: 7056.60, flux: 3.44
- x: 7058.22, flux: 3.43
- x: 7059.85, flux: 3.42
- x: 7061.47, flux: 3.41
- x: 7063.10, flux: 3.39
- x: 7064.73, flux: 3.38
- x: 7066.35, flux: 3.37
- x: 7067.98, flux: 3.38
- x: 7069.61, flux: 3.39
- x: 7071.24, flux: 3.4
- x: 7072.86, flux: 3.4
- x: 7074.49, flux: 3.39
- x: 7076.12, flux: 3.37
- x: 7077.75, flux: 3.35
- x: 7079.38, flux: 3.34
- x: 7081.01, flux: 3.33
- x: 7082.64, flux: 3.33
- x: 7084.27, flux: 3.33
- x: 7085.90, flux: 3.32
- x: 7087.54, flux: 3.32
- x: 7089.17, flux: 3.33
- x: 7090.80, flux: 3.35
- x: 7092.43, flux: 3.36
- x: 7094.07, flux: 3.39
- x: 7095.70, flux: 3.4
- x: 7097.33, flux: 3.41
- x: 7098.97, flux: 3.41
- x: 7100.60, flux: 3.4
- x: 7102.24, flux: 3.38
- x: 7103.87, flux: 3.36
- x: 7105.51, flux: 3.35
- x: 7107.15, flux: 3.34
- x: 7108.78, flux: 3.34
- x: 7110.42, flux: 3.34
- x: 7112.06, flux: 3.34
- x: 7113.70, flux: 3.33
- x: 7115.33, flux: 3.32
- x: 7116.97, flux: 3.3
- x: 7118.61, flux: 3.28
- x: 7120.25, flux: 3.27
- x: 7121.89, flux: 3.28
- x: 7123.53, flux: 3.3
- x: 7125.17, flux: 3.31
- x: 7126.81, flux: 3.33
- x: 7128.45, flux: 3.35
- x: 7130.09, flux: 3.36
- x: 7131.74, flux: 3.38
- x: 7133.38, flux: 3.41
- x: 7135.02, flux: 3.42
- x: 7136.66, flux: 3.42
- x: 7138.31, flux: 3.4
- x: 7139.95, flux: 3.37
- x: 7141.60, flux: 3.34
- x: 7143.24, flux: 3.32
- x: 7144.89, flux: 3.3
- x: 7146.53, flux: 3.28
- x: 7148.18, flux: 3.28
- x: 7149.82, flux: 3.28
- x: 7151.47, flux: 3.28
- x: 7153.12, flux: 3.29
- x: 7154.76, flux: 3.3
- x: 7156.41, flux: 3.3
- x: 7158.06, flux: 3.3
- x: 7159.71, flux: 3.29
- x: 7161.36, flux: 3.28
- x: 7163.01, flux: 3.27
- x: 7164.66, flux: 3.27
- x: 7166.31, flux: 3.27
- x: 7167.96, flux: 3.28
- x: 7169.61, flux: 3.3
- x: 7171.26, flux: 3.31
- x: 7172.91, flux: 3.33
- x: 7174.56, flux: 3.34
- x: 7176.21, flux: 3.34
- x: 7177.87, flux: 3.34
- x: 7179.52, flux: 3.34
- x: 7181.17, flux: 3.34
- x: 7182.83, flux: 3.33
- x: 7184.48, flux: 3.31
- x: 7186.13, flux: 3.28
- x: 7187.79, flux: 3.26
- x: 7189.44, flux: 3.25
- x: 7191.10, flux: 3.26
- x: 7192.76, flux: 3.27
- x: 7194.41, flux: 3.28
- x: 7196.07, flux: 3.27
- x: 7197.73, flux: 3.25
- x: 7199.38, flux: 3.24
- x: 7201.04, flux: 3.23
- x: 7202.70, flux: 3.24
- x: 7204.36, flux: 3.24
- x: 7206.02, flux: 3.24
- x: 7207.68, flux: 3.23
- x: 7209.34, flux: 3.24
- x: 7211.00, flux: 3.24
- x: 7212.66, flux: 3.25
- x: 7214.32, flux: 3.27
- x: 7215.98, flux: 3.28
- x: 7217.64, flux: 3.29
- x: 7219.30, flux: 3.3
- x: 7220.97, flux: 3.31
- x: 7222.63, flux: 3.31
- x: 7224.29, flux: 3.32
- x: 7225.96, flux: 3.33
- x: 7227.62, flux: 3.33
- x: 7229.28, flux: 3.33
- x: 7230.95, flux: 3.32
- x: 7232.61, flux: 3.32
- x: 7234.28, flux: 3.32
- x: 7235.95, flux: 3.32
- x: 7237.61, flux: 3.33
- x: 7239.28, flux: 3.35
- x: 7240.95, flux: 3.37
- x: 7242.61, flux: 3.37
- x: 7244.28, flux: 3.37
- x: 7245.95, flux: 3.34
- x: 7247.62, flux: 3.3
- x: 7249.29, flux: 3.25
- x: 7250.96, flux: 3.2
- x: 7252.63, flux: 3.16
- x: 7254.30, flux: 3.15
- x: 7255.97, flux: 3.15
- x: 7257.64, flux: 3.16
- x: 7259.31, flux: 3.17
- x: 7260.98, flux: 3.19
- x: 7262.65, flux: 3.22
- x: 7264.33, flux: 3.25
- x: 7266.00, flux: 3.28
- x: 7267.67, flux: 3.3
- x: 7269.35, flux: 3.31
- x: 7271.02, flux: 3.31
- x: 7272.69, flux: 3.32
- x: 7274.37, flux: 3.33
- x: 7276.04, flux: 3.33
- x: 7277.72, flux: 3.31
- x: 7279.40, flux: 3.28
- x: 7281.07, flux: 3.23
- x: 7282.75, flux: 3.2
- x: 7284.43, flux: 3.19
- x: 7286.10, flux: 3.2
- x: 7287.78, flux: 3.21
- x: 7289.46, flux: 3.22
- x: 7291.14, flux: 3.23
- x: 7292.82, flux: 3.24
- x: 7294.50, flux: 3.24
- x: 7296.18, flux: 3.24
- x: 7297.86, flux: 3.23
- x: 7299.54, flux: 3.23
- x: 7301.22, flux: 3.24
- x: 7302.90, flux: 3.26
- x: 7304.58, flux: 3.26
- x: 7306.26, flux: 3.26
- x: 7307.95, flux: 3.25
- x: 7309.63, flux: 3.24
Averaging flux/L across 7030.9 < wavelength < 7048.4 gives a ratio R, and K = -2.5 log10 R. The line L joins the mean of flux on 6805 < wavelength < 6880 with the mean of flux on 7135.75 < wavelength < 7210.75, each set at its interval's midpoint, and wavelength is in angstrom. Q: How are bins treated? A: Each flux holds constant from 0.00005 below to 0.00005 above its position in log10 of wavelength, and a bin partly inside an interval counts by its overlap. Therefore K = 0.002 mag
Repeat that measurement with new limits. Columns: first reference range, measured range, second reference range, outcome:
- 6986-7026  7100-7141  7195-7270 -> 0.01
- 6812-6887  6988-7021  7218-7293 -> 0.01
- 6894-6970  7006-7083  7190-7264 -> 0.01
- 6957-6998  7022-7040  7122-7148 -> 0.02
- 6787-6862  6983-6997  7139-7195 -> -0.01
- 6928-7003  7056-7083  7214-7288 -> 0.02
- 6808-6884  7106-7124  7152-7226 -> 0.01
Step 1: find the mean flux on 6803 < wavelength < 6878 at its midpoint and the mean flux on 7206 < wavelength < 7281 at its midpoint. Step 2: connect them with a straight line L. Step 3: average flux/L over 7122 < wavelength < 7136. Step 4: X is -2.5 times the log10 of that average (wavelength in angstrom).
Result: 0.01 mag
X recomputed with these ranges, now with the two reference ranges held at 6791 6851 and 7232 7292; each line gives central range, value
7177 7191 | 0.008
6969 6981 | 0.002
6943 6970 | -0.015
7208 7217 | 0.016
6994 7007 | 0.003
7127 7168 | 0.011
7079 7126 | 0.017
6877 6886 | 0.010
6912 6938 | -0.010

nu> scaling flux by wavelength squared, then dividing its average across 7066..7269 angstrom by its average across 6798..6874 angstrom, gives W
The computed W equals 1.0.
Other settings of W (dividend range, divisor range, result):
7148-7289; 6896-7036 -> 1.00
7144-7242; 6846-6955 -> 1.00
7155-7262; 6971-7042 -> 1.01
